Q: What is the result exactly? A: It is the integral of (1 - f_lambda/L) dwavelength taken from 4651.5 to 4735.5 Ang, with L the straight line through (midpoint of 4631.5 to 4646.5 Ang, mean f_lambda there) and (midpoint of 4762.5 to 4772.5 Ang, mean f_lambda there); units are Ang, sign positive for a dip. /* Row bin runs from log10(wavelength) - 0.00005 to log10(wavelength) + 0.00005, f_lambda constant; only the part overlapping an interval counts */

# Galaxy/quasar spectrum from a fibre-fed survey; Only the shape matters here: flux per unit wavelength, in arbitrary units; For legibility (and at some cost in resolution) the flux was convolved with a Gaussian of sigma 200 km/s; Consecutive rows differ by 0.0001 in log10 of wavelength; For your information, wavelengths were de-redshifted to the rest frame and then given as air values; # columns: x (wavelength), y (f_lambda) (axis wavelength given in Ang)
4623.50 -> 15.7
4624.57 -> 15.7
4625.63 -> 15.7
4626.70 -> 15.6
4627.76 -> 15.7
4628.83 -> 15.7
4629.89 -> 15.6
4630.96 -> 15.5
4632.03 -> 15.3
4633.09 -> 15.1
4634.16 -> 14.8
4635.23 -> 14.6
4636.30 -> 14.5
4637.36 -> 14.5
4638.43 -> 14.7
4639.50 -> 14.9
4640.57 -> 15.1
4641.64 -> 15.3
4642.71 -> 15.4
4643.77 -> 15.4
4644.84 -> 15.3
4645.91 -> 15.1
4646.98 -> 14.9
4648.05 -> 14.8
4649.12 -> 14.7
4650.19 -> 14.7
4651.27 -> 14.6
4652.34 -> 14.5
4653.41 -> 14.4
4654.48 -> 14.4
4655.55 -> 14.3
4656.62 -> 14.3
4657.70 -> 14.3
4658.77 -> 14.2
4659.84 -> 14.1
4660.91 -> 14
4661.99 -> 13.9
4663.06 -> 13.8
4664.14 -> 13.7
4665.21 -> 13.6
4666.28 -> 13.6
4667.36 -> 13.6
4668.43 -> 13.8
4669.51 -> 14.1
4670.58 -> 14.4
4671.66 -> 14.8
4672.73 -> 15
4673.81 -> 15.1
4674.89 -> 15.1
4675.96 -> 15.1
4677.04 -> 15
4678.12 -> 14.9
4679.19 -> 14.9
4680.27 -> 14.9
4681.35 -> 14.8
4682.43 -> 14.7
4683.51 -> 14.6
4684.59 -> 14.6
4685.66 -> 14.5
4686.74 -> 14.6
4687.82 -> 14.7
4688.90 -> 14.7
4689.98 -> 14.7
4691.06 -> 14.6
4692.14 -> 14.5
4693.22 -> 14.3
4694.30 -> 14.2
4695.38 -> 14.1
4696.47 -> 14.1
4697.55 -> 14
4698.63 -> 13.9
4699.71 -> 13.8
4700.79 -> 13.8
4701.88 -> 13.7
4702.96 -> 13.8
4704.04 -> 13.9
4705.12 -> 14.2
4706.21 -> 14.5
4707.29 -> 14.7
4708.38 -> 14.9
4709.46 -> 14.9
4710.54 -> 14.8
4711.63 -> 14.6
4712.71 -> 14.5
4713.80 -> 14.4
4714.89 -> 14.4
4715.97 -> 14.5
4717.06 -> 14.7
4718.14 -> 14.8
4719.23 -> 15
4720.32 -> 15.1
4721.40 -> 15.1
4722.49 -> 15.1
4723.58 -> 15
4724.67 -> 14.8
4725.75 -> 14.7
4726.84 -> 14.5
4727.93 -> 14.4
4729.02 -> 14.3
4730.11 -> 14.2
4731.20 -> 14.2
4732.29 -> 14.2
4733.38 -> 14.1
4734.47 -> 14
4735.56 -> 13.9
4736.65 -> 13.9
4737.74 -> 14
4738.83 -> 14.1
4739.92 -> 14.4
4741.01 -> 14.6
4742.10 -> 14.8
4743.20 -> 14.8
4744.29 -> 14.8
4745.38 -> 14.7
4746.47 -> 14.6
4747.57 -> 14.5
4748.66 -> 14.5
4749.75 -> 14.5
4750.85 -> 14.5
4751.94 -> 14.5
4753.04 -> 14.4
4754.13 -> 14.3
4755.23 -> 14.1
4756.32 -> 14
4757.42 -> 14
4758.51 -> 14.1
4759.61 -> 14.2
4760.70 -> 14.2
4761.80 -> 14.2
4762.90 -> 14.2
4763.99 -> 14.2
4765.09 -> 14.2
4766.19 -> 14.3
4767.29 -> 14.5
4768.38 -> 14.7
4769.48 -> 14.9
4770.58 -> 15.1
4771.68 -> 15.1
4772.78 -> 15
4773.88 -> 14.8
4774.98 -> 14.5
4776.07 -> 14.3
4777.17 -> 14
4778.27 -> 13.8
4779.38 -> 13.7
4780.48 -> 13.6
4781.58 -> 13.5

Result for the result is 2.3 Ang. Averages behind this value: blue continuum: 15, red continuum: 14.6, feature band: 14.4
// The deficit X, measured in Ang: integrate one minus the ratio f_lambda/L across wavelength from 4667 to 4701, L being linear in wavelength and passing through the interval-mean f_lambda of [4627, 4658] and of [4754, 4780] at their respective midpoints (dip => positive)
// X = 0.5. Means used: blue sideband 14.9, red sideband 14.3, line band 14.5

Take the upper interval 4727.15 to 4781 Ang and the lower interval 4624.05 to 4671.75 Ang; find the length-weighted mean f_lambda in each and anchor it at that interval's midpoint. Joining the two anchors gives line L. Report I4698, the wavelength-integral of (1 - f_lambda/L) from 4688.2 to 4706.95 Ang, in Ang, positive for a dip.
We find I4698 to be 0.5 Ang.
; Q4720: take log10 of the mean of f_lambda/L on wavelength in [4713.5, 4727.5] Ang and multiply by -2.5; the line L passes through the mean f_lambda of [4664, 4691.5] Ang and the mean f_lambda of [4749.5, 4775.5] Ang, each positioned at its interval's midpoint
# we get -0.02 mag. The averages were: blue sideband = 14.6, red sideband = 14.4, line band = 14.8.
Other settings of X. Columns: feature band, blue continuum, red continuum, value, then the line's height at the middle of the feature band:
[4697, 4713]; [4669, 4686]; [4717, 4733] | 0.5 Ang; 14.7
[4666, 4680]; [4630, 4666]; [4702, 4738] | 0.0 Ang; 14.6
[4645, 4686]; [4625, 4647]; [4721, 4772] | 1.4 Ang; 15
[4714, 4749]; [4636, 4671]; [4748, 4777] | -0.2 Ang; 14.4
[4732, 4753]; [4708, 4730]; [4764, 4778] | 0.4 Ang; 14.7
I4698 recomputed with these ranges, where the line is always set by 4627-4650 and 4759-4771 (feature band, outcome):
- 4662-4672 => 0.7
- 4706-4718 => 0.1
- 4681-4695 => 0.2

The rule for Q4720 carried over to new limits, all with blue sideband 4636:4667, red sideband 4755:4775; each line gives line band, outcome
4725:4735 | 0.012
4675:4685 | -0.026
